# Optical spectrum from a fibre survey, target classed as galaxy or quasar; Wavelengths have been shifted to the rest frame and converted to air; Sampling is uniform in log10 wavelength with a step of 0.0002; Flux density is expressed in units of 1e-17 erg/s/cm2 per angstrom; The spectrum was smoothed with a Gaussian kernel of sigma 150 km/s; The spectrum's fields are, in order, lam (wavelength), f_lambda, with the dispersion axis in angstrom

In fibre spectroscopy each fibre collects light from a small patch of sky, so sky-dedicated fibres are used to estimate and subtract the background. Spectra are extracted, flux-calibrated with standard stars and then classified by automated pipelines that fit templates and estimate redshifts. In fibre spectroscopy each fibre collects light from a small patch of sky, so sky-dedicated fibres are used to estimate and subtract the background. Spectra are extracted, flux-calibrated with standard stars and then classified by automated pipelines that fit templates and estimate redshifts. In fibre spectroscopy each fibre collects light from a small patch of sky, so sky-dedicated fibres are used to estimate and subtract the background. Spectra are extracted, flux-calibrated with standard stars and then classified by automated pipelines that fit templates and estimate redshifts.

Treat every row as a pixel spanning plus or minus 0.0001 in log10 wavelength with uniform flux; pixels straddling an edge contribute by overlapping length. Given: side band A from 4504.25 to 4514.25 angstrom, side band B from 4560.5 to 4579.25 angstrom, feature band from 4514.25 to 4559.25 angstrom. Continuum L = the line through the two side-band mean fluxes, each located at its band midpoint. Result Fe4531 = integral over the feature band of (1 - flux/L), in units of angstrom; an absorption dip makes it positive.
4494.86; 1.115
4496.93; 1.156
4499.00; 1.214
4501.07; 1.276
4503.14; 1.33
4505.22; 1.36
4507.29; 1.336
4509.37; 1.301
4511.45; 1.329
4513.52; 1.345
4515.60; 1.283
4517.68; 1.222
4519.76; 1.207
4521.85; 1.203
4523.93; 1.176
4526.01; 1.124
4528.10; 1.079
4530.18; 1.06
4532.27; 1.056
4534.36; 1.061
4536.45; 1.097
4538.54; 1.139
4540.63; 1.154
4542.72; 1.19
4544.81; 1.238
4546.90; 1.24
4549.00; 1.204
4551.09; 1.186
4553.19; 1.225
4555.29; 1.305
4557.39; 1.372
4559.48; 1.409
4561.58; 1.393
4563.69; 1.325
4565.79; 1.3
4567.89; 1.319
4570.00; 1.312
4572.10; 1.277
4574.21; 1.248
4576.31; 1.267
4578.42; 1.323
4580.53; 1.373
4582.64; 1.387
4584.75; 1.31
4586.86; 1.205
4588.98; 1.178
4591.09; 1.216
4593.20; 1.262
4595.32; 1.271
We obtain 4.6 angstrom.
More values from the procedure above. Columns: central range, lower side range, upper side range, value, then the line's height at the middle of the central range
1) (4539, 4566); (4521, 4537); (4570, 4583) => -1.4 angstrom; 1.21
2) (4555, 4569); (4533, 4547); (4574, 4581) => -1.2 angstrom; 1.24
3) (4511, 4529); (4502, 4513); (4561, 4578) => 1.5 angstrom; 1.33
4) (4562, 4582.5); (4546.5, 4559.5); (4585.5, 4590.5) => -1.3 angstrom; 1.23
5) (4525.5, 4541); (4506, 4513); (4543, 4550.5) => 2.0 angstrom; 1.26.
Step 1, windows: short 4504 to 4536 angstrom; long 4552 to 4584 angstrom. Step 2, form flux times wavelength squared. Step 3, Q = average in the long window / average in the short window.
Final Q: 1.12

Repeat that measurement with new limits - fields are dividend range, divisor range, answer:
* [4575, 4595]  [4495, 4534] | 1.08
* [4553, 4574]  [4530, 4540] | 1.23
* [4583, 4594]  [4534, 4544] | 1.12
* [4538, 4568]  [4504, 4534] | 1.06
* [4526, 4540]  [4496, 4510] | 0.86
